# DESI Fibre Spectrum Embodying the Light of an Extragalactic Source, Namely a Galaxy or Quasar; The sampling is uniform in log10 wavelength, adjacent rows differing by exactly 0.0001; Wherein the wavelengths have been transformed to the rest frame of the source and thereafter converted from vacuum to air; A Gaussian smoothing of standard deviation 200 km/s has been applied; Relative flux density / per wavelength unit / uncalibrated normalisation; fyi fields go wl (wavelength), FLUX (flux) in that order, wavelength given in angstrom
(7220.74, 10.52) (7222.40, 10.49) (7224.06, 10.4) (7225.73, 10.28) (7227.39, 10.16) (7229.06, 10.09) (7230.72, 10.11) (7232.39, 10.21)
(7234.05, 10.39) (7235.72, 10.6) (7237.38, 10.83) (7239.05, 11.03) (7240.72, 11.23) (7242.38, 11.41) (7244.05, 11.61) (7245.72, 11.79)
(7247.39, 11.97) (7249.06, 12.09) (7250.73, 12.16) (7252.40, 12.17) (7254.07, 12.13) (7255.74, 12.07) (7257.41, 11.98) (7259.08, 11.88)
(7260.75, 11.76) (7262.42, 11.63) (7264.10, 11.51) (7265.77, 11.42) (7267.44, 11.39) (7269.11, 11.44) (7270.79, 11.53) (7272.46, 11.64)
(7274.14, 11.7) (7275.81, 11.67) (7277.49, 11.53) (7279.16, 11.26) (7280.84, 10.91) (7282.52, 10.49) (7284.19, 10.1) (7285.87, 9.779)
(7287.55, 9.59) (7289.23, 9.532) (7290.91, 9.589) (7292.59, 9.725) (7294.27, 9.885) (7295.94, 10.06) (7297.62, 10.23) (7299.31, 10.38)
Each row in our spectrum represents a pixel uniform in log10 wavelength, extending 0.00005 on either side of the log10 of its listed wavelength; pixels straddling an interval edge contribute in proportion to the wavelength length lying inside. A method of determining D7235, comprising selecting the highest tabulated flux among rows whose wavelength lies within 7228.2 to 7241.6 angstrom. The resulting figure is 11.23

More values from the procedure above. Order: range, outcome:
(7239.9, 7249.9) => 12.09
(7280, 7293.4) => 10.91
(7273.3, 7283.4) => 11.7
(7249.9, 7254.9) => 12.17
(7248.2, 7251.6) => 12.16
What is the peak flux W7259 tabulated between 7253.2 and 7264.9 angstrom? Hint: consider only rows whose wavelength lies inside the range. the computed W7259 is 12.13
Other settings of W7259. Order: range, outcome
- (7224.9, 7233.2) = 10.28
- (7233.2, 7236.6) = 10.6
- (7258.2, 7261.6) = 11.88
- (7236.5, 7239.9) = 11.03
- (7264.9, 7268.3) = 11.42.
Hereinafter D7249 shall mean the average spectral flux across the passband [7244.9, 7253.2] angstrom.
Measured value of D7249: 12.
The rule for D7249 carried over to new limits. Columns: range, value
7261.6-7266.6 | 11.5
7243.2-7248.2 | 11.8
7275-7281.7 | 11.3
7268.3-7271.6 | 11.5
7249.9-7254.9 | 12.2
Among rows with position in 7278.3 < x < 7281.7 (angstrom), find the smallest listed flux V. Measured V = 10.91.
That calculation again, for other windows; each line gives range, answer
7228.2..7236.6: 10.09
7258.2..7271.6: 11.39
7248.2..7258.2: 11.98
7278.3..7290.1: 9.532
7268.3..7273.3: 11.44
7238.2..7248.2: 11.03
